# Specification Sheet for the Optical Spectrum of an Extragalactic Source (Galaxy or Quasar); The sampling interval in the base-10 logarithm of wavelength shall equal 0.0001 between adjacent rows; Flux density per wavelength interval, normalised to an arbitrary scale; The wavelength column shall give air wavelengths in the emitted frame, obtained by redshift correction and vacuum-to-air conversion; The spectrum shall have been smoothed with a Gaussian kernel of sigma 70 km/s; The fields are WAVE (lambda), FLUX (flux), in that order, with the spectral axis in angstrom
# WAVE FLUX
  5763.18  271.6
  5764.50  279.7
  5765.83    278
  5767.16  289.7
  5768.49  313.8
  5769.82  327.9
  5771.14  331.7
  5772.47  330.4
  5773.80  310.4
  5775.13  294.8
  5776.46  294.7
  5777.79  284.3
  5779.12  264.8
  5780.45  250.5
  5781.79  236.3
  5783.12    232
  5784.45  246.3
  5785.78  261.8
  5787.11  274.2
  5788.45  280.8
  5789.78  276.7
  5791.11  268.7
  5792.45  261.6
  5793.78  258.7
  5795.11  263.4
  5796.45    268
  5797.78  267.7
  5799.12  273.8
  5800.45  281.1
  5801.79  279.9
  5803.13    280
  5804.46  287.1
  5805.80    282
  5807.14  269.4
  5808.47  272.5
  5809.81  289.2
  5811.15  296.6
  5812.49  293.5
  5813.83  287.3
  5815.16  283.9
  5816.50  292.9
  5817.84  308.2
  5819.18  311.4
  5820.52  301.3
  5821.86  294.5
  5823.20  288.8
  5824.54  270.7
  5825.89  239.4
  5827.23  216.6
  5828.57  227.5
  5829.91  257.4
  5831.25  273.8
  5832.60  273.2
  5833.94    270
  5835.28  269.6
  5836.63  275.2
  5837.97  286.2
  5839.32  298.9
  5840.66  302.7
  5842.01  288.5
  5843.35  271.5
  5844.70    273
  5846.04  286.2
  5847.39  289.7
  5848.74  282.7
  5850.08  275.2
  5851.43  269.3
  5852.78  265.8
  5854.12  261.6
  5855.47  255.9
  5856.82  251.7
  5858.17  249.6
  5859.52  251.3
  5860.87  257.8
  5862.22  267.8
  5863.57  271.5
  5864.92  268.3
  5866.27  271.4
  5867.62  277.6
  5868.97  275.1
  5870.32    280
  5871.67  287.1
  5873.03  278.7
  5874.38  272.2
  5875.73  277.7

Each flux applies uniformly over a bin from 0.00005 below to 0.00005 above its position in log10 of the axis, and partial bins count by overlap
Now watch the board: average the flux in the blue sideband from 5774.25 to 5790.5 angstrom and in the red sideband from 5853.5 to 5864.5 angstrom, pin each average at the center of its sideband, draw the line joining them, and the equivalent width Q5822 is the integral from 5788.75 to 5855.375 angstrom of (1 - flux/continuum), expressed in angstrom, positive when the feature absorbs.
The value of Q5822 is -3.6 angstrom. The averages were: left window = 267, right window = 258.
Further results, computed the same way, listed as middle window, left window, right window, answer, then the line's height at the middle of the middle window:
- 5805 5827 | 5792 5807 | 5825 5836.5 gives -1.8 angstrom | 263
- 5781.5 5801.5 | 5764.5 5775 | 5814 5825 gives 2.5 angstrom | 302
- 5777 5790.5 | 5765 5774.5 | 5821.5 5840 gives 1.8 angstrom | 301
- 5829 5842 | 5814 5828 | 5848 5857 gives -0.2 angstrom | 274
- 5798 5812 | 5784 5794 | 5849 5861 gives -0.8 angstrom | 265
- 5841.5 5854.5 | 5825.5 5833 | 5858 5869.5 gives -1.0 angstrom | 258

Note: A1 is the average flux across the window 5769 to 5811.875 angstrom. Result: 278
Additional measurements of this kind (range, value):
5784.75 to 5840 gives 276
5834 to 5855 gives 279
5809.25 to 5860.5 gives 276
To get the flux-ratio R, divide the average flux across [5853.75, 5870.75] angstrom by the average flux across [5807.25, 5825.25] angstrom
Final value 0.91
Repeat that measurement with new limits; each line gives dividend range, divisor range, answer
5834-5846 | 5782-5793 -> 1.08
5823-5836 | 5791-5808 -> 0.94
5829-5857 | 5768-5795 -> 0.98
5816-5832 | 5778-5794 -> 1.05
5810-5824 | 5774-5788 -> 1.11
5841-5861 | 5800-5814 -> 0.95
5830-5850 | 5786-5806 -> 1.03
